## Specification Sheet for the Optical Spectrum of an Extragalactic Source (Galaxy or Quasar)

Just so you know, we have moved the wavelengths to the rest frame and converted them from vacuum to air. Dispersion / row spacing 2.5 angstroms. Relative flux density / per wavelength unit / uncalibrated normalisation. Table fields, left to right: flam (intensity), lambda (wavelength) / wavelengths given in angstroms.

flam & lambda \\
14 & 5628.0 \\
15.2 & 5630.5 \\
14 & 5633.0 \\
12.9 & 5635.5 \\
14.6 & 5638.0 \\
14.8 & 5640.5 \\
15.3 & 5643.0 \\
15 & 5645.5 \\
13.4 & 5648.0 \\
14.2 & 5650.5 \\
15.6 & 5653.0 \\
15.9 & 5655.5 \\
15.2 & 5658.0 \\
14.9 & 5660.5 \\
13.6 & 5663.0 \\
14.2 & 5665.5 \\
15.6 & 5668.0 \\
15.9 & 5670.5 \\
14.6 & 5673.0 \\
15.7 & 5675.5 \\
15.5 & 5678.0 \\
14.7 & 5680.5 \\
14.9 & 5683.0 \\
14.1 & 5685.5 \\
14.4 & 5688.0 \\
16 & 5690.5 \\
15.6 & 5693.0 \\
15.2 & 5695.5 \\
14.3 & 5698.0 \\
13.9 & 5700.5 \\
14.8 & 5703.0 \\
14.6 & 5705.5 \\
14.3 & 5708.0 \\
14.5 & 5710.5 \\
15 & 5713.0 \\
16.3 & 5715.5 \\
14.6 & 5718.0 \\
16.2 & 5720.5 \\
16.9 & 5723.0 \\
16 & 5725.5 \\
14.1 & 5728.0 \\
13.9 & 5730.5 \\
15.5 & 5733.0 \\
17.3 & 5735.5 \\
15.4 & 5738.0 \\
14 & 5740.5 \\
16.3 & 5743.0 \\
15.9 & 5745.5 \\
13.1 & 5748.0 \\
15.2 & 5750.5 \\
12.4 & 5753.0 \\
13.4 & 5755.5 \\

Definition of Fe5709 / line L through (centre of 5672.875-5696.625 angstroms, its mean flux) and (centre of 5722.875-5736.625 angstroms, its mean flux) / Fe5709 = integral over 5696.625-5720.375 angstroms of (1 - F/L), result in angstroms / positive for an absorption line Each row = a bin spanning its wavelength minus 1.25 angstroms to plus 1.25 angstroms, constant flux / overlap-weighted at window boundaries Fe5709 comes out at 0.83 angstroms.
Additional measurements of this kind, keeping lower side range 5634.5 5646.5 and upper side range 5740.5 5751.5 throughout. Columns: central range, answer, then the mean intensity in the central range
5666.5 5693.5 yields -0.82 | 15.2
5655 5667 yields -0.06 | 14.7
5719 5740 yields -0.94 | 15.6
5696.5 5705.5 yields 0.25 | 14.4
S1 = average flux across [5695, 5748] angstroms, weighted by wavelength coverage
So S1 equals 15.1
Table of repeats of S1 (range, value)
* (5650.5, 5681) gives 15.1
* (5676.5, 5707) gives 14.8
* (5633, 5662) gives 14.7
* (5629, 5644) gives 14.4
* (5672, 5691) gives 15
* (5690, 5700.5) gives 15.1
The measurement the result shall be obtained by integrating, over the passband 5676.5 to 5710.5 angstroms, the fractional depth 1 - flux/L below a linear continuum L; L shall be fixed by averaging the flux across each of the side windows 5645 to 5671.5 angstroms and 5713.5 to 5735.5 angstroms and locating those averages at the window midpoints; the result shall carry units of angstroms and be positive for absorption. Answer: 0.9 angstroms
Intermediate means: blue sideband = 14.8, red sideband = 15.5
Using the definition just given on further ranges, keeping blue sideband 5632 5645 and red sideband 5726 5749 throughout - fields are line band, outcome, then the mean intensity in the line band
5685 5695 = -0.2 angstroms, 15.1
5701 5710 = 0.2 angstroms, 14.5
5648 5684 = -1.0 angstroms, 15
